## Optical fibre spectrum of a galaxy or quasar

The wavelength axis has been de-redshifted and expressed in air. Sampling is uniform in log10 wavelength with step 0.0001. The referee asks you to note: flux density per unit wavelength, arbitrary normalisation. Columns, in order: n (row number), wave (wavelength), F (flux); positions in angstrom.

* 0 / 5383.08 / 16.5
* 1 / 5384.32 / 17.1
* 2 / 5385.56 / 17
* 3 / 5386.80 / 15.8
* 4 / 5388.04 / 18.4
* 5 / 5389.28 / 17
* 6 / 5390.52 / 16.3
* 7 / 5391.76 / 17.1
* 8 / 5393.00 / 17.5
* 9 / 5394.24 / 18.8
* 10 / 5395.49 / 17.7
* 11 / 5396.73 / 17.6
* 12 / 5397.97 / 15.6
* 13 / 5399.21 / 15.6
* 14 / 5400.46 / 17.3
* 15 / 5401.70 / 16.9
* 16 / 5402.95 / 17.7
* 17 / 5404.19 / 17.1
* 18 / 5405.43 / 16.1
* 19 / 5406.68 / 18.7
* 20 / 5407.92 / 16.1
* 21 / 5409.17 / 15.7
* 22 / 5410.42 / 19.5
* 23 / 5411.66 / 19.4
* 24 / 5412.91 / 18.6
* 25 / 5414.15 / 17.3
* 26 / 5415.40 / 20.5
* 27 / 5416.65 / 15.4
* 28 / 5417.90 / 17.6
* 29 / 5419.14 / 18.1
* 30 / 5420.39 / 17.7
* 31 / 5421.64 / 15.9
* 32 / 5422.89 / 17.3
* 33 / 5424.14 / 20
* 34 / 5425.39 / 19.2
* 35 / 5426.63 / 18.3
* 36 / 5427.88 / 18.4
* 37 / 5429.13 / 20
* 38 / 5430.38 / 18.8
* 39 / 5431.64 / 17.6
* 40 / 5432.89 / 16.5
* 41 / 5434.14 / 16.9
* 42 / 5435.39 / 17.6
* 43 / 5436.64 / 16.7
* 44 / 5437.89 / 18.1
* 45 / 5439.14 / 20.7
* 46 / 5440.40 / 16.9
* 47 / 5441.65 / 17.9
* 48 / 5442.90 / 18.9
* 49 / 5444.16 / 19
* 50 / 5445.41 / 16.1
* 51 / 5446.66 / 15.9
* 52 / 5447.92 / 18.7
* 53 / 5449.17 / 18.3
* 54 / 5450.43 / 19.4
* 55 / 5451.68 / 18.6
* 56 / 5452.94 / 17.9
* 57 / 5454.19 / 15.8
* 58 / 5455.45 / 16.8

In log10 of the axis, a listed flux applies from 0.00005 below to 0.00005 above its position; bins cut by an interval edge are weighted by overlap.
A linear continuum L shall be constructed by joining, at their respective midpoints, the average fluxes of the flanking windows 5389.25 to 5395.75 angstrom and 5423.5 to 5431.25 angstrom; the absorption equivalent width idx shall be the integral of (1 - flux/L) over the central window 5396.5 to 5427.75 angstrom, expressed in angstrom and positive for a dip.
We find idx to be 1.3 angstrom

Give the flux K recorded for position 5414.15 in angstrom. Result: 17.3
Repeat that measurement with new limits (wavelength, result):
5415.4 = 20.5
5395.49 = 17.7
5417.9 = 17.6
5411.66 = 19.4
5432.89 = 16.5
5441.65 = 17.9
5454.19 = 15.8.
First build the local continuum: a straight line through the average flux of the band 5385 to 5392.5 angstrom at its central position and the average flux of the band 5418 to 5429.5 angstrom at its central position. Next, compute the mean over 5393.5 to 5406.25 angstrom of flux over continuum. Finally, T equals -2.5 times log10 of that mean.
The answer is 0.02 mag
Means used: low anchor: 17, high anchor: 18.3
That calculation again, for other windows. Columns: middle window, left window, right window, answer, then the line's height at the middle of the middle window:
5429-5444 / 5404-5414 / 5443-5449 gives -0.023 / 17.6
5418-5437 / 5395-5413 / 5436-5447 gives -0.019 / 17.6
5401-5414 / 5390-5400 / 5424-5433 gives 0.004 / 17.6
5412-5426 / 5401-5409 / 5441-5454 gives -0.039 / 17.3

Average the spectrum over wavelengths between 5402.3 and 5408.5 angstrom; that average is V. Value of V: 17.2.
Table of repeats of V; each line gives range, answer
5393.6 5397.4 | 18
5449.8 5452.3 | 19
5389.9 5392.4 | 16.7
